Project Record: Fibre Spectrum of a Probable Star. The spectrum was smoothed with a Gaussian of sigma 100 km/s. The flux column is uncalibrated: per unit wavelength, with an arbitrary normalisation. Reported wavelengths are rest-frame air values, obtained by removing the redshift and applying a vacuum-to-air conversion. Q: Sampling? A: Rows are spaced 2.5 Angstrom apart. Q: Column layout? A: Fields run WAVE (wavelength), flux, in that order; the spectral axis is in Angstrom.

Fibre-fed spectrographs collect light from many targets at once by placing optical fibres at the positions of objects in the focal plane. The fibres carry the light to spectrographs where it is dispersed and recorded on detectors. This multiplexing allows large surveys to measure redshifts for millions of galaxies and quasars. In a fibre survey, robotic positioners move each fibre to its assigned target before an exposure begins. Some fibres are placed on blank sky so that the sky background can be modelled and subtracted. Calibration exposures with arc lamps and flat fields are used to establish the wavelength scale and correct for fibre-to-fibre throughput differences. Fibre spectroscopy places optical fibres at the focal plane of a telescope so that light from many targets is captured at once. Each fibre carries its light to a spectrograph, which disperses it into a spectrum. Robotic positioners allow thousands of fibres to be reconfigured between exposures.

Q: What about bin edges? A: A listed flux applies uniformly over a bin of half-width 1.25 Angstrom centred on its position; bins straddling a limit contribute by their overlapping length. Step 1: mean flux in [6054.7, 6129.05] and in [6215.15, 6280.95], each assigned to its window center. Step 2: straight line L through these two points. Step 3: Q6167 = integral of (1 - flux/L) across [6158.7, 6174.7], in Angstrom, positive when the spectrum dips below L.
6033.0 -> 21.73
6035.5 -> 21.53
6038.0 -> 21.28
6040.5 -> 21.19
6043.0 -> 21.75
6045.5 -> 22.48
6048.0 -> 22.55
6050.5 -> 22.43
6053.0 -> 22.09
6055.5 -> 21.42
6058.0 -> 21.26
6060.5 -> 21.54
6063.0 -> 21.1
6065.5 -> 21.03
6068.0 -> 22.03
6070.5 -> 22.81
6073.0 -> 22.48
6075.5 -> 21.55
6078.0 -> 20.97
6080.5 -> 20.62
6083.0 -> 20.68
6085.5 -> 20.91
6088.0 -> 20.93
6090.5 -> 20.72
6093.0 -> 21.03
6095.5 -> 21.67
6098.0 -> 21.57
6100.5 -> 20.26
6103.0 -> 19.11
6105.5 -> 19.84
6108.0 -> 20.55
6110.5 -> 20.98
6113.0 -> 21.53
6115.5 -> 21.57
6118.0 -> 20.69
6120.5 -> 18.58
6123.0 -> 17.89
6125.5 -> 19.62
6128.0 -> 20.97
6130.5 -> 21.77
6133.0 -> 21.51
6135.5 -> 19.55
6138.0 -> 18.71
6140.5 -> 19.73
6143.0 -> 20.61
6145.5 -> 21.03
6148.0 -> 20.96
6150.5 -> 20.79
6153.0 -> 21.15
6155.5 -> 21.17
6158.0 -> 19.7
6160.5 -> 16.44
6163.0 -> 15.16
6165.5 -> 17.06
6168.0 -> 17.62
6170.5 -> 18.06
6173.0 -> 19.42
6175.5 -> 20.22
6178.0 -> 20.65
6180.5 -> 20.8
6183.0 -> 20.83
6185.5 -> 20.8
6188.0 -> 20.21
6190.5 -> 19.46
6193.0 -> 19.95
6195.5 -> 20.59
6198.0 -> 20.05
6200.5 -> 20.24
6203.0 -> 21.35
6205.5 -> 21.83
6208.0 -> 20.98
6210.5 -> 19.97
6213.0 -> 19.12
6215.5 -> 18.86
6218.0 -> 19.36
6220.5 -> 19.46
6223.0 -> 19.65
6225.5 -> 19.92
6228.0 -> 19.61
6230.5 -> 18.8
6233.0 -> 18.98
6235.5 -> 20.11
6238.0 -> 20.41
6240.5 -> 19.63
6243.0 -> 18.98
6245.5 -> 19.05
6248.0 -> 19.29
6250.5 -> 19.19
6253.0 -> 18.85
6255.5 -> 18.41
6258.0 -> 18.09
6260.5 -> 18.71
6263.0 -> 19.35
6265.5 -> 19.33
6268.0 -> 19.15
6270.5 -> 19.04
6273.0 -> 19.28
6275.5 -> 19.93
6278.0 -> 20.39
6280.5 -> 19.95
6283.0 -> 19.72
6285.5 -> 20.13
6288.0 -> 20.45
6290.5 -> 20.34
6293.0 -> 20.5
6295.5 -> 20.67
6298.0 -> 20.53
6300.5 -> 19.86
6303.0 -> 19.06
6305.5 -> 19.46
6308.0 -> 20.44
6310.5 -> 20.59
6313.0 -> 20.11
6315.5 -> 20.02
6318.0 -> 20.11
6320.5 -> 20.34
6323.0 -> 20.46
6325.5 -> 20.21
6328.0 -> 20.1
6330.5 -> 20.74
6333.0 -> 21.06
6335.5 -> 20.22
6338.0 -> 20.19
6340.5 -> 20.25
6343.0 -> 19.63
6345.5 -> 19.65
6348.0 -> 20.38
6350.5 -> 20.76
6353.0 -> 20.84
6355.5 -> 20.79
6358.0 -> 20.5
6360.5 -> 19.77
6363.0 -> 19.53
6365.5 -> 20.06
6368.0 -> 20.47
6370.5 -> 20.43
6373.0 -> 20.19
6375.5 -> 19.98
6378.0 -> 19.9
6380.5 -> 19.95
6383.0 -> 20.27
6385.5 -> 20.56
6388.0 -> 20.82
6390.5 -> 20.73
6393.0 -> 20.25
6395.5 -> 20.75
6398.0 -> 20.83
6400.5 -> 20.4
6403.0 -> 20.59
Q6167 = 2.1 Angstrom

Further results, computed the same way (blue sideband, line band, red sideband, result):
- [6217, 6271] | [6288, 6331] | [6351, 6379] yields -0.92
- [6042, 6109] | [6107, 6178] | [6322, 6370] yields 4.38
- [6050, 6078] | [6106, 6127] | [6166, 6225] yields 0.85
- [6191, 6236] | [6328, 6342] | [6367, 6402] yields -0.13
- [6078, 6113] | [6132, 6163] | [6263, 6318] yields 0.93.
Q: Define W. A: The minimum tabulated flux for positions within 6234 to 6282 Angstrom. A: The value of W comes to 18.09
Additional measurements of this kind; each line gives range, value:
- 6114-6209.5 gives 15.16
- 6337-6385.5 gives 19.53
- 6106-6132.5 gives 17.89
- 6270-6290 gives 19.04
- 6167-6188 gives 17.62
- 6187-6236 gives 18.8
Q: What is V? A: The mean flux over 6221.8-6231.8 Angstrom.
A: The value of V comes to 19.5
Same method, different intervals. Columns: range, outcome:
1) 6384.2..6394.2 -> 20.6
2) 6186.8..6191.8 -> 19.8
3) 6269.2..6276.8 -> 19.4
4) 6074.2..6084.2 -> 21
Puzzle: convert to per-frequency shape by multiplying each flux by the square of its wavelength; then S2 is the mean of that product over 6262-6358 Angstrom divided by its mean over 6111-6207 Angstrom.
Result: 1.06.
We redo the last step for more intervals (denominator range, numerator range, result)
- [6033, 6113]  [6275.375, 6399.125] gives 1.04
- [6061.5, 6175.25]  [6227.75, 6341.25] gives 1.03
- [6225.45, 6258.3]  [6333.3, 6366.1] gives 1.09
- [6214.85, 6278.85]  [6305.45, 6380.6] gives 1.08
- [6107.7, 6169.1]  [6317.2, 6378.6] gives 1.09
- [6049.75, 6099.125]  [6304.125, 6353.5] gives 1.03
